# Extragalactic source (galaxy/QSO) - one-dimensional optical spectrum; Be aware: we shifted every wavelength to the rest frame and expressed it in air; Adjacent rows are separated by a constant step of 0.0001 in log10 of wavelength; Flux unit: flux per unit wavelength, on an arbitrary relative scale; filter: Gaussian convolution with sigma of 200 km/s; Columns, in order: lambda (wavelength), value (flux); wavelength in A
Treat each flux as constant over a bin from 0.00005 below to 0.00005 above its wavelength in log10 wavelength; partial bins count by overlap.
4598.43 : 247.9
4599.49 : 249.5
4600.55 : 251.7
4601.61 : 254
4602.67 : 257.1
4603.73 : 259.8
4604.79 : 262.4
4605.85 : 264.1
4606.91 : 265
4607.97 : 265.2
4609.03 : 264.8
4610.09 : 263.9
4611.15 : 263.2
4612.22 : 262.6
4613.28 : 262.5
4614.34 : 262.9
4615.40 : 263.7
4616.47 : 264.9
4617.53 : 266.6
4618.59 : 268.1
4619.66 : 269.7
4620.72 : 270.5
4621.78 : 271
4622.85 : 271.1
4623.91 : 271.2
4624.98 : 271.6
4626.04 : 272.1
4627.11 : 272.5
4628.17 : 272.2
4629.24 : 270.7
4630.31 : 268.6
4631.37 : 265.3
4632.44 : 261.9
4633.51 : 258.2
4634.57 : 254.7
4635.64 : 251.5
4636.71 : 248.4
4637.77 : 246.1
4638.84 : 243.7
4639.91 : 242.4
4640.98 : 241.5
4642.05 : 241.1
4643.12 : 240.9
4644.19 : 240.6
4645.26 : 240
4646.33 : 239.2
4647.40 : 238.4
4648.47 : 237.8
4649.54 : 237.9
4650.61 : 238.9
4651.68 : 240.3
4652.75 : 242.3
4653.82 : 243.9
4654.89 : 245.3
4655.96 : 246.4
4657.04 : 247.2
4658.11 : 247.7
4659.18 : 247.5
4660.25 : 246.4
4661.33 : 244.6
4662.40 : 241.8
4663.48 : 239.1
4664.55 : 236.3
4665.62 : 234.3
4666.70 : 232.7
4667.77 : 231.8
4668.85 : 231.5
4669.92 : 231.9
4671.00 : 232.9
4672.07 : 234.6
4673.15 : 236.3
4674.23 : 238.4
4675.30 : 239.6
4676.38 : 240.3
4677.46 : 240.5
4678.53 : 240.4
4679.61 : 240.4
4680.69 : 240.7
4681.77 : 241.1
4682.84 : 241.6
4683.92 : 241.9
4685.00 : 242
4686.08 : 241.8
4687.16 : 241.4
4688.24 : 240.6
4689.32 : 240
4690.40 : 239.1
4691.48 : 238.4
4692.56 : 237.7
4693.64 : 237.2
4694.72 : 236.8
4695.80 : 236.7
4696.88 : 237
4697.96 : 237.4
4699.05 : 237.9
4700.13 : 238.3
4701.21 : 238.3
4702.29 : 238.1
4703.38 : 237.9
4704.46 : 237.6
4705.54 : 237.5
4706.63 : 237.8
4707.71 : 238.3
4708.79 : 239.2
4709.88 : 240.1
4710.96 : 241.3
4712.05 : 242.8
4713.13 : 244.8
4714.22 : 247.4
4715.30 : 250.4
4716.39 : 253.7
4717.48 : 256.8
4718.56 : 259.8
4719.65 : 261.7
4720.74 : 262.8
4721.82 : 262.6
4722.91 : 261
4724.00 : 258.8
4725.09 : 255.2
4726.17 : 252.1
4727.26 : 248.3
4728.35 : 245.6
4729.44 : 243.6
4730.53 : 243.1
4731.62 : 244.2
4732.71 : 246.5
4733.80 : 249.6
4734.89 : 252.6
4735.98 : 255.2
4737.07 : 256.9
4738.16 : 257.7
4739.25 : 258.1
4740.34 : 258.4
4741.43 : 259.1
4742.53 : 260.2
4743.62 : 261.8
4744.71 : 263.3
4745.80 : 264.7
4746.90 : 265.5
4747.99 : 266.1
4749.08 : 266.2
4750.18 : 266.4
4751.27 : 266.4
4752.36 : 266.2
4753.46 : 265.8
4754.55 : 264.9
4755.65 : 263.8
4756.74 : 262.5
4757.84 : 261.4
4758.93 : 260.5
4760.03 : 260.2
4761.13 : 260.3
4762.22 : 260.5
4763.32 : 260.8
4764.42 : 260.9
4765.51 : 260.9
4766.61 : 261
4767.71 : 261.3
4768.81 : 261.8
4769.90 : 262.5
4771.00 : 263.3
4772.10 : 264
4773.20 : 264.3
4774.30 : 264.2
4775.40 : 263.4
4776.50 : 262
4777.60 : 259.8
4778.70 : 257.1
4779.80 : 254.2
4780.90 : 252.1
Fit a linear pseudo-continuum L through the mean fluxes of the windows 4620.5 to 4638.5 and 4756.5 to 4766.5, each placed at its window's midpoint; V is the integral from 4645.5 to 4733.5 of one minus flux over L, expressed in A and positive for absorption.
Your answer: 6.8 A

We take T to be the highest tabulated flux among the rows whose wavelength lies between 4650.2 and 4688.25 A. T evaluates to 247.7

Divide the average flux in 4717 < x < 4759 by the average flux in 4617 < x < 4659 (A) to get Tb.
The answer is 1.02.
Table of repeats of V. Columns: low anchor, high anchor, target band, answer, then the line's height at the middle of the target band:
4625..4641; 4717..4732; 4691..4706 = 1.0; 255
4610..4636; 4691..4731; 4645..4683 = 2.5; 256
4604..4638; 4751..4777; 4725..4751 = 0.7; 263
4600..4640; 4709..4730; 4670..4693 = 1.5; 256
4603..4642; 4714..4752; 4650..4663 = 0.8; 261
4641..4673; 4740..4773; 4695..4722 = 0.8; 252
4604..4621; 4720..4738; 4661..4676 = 1.3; 259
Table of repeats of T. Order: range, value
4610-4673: 272.5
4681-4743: 262.8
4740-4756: 266.4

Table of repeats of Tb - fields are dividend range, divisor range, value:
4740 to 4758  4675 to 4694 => 1.10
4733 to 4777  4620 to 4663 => 1.04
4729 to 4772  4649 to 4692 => 1.08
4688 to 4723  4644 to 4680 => 1.02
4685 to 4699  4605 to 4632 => 0.89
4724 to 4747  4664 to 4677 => 1.08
